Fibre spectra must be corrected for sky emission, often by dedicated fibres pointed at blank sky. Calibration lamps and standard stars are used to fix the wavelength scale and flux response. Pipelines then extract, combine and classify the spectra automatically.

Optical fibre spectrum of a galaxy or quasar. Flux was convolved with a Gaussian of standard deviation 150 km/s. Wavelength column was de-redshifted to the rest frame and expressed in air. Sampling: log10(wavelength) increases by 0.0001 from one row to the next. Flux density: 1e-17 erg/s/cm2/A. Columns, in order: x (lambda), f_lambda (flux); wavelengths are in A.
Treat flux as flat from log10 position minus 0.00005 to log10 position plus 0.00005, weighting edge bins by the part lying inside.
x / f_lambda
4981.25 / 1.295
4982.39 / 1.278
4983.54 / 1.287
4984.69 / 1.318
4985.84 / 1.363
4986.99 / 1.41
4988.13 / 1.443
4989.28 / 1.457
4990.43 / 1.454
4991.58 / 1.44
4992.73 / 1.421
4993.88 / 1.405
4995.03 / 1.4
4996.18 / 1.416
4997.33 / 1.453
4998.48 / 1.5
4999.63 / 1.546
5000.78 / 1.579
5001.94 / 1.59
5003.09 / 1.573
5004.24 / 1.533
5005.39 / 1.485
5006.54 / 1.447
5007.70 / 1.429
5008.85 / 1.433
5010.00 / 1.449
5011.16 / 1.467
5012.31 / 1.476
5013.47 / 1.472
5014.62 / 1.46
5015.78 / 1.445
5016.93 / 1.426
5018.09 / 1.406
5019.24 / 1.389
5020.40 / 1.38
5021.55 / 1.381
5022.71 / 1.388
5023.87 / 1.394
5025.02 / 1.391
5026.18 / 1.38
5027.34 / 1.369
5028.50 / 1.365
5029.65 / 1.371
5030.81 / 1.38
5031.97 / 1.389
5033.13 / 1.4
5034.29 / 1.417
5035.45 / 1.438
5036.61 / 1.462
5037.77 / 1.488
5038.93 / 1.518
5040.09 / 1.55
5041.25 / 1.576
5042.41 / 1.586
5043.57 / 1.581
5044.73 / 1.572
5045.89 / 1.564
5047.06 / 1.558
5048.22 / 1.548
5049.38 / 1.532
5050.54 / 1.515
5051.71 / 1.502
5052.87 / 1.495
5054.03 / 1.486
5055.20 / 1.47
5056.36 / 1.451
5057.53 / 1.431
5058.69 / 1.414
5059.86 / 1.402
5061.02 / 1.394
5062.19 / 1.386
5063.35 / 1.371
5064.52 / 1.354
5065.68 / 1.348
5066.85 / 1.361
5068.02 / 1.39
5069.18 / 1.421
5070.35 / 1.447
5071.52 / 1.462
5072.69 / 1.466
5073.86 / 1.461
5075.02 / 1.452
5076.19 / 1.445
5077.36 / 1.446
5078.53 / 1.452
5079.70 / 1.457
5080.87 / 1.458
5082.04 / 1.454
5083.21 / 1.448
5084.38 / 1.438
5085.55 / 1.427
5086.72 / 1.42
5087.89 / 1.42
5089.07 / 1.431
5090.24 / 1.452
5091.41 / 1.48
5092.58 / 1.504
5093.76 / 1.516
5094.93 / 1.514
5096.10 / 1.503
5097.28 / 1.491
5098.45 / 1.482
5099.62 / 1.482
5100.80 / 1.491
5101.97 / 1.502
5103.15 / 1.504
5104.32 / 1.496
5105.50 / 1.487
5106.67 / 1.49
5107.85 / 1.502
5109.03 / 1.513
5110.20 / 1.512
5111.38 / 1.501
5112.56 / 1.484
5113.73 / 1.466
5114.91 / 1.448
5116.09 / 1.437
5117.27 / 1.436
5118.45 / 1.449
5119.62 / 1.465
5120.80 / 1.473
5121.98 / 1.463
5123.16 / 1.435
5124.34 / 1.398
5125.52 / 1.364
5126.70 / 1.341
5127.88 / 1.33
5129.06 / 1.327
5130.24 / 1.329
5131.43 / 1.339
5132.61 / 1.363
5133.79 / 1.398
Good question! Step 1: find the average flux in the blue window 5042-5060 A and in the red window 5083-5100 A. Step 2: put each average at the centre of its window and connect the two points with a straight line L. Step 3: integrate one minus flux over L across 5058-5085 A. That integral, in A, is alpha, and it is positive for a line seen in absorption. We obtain 1.2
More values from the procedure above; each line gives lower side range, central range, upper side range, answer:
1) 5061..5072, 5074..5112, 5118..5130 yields -2.08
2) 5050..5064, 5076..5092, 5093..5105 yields 0.35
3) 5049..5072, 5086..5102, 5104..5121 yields -0.17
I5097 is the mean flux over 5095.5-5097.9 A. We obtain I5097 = 1.5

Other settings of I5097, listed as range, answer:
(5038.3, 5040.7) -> 1.53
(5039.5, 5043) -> 1.57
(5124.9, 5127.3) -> 1.35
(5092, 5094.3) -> 1.51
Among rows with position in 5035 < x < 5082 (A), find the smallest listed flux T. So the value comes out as 1.348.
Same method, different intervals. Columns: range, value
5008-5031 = 1.365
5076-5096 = 1.42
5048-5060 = 1.402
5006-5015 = 1.429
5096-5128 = 1.33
